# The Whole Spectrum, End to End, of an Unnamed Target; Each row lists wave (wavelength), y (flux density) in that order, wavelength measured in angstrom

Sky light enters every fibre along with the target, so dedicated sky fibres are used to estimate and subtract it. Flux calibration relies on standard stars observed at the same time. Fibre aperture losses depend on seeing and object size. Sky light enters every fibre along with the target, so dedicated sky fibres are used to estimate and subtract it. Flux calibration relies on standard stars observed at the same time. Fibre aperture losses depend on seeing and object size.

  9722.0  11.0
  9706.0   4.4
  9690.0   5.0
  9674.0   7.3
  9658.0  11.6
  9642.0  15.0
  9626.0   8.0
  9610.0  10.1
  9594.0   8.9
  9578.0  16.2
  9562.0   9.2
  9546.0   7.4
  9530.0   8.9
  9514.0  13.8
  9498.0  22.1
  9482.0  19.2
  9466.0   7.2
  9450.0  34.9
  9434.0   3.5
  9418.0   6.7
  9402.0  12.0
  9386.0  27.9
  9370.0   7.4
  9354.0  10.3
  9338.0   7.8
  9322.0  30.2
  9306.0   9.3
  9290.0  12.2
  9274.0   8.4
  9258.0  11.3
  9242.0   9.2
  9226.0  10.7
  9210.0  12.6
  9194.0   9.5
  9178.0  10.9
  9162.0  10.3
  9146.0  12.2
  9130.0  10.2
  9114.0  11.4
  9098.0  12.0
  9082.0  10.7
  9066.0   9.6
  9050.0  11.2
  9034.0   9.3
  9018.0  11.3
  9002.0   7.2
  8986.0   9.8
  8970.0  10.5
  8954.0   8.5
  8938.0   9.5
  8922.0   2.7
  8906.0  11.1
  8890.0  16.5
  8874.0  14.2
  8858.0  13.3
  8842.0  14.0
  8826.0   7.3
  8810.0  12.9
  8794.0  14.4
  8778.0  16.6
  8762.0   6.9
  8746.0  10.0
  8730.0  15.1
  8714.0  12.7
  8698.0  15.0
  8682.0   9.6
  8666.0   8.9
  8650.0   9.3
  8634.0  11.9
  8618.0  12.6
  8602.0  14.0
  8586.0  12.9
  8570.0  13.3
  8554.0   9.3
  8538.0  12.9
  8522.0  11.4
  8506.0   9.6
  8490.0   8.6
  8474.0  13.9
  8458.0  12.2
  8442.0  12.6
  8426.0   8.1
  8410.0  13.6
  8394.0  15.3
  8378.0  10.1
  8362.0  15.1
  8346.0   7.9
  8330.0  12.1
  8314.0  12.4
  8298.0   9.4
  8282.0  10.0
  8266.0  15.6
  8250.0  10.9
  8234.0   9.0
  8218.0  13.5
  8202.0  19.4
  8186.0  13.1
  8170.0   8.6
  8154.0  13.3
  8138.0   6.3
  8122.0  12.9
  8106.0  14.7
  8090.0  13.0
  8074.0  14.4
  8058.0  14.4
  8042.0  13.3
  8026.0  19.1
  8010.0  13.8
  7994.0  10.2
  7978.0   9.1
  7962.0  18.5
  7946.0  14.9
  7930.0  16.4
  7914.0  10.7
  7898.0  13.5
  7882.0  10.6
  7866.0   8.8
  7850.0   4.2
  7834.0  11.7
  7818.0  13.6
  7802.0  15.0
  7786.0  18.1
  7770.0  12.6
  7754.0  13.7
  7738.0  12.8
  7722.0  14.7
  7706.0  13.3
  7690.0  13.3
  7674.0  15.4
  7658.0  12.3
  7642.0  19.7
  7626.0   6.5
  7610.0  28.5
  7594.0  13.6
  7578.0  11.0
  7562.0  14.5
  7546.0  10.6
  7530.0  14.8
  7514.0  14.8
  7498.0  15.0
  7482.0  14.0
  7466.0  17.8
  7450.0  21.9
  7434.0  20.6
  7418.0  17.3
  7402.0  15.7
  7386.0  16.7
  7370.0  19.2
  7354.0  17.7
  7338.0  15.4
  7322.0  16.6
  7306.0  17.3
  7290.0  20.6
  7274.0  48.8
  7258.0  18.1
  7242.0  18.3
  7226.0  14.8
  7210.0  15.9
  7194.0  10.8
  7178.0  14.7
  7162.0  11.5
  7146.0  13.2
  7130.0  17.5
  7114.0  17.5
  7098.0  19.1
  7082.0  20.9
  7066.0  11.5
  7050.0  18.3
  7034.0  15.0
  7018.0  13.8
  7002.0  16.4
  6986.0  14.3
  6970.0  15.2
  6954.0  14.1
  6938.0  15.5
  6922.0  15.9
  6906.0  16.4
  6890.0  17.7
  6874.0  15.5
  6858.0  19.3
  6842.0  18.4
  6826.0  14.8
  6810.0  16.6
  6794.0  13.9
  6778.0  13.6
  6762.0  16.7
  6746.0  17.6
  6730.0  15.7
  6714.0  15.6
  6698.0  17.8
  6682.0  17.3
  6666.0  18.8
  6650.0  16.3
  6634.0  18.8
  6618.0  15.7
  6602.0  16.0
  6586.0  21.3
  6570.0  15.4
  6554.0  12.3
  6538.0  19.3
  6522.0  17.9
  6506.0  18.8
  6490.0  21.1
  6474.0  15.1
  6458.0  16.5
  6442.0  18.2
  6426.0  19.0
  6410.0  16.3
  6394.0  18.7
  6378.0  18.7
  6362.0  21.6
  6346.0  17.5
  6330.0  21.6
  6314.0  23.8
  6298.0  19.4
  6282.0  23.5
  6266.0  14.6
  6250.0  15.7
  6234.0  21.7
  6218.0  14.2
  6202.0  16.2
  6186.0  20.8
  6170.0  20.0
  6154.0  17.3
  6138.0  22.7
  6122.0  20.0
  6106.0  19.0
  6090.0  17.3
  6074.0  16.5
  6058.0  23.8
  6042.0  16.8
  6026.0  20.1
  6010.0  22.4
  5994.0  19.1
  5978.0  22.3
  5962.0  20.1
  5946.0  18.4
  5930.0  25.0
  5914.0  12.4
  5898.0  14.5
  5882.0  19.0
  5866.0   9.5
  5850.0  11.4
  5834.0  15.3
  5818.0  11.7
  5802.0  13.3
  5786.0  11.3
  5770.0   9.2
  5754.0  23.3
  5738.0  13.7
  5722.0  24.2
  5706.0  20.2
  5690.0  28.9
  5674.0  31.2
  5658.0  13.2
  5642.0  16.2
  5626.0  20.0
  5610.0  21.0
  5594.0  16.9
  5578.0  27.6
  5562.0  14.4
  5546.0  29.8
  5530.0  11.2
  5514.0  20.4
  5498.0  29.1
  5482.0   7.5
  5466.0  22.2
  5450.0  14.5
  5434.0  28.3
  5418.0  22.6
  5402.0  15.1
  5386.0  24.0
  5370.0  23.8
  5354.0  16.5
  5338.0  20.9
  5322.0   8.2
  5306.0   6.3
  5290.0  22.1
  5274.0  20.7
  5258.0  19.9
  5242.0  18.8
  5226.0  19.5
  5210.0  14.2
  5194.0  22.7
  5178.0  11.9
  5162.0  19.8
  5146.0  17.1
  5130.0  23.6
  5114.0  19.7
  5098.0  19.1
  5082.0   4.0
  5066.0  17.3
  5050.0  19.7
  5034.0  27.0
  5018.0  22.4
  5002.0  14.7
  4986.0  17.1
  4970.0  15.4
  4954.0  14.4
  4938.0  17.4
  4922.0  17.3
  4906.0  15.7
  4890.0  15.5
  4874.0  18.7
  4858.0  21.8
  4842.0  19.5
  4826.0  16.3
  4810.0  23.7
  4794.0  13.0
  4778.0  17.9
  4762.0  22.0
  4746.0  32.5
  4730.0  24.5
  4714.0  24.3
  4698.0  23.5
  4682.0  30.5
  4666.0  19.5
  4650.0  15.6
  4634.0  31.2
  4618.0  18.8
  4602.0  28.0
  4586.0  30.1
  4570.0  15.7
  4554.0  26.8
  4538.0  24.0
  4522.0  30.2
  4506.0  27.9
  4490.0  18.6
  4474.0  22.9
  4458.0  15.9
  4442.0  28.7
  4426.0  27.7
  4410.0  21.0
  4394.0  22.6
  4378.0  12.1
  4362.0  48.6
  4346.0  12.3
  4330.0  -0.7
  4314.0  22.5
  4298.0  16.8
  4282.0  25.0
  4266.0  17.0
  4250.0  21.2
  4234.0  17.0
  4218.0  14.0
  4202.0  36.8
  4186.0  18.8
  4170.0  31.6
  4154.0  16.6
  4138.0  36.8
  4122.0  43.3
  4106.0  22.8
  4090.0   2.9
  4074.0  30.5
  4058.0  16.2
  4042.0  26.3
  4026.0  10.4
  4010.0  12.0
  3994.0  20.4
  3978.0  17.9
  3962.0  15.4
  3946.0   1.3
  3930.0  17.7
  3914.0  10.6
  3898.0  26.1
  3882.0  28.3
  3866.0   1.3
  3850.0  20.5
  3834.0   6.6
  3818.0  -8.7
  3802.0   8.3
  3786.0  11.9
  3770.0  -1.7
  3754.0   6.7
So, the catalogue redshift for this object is 0.11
